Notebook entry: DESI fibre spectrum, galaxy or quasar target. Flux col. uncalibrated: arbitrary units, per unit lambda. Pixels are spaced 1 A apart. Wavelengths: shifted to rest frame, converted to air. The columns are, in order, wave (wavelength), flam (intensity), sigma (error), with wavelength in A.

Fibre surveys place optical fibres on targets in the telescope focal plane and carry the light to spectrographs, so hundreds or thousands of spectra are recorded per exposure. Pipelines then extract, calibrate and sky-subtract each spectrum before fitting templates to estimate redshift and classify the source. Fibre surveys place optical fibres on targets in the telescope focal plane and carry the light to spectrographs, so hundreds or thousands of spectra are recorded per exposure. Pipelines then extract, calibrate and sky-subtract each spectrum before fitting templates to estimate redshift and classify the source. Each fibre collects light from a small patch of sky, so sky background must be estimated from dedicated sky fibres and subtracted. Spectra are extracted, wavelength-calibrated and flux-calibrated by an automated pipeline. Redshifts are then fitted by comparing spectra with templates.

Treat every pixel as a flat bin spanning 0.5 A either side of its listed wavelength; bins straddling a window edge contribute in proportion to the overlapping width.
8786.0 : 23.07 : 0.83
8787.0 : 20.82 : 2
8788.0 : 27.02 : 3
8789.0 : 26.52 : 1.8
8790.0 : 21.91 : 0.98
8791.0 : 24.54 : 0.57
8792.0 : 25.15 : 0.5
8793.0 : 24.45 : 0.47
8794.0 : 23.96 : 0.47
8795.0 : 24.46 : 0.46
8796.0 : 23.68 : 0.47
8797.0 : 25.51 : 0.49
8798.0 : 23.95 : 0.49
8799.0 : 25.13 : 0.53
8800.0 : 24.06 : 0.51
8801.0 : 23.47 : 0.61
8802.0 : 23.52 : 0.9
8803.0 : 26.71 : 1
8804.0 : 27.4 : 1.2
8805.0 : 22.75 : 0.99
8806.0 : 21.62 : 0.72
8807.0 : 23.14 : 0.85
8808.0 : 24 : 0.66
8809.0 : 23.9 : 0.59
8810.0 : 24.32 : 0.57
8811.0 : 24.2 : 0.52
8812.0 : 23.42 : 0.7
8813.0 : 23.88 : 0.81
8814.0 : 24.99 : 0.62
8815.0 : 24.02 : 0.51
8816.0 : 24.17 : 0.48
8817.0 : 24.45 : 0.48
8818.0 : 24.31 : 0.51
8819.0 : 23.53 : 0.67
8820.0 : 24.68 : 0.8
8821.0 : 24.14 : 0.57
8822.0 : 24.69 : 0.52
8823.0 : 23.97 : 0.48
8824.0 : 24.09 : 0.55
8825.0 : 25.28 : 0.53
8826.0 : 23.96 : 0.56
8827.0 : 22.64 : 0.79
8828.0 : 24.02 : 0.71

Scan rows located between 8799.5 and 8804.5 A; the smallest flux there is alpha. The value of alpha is 23.47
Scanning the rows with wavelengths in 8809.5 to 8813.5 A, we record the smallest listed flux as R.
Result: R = 23.42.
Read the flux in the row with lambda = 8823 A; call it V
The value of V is 23.97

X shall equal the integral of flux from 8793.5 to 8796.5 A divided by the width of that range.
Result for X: 24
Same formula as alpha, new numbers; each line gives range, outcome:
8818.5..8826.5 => 23.53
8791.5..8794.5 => 23.96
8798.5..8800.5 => 24.06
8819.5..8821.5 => 24.14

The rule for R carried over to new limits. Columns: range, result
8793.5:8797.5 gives 23.68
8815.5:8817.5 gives 24.17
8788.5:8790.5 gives 21.91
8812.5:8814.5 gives 23.88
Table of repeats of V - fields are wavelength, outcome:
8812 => 23.42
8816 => 24.17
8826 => 23.96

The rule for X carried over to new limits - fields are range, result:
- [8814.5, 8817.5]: 24.2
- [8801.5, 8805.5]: 25.1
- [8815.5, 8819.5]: 24.1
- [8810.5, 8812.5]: 23.8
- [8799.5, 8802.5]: 23.7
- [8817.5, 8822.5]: 24.3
